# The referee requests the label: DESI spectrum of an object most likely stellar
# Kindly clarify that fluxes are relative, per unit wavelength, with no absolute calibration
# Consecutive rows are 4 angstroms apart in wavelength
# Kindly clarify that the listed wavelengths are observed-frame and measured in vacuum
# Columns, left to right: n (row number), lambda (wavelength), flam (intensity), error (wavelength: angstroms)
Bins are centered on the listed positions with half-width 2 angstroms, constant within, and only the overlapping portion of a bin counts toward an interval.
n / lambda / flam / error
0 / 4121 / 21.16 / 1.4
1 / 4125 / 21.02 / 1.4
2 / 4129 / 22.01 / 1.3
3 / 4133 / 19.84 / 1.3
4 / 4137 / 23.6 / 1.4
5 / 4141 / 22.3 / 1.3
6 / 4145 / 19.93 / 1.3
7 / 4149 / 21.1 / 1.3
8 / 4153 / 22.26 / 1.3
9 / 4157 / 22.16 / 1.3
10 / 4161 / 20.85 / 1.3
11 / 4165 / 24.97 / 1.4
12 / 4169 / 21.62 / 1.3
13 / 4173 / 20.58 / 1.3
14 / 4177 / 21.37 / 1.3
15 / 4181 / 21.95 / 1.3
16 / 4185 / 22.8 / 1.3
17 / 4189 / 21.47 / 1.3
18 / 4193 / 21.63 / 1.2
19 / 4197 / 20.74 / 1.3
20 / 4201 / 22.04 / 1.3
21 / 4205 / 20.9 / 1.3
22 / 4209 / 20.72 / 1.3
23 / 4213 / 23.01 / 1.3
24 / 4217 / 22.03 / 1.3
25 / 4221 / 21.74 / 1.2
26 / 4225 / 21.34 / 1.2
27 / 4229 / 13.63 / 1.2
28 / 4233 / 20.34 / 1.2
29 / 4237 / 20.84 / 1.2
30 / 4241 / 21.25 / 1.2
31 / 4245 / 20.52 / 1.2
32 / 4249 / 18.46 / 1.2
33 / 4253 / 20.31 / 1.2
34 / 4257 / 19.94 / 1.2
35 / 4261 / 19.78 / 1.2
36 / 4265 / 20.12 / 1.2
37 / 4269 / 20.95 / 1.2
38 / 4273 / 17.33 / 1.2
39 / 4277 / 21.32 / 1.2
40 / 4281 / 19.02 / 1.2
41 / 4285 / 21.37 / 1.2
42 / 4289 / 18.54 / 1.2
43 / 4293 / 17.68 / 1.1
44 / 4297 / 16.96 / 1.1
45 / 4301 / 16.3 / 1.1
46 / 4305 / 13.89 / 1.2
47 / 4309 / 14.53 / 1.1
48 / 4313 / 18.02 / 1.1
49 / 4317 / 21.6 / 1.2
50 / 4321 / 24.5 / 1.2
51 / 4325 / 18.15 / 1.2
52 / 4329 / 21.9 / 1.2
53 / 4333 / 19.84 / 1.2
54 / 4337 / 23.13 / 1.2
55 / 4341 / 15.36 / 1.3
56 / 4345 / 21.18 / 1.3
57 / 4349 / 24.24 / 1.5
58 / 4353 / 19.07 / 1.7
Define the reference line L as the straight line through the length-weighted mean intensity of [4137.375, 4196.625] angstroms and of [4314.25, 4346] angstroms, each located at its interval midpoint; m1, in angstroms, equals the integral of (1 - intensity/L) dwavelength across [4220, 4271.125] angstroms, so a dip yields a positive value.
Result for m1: 3.2 angstroms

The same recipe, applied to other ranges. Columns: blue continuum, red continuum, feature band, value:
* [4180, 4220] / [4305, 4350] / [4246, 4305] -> 4.67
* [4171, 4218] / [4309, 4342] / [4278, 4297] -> 1.40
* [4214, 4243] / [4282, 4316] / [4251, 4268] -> -1.00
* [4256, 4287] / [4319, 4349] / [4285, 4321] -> 4.55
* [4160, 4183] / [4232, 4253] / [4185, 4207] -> -0.12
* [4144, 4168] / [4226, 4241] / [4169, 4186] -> -0.41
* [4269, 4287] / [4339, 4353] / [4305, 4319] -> 1.78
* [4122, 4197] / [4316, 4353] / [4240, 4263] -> 1.44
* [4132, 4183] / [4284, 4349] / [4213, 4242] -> 0.36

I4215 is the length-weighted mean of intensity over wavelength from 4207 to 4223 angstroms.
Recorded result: 21.9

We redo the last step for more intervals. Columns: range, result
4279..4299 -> 18.7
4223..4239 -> 19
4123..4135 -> 21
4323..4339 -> 20.8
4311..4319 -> 19.8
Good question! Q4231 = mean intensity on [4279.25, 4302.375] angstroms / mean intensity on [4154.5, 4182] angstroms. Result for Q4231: 0.8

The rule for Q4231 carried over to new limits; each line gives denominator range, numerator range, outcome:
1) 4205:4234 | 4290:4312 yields 0.79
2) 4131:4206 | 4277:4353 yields 0.89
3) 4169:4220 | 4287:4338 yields 0.87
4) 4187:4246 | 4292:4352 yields 0.92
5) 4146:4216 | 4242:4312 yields 0.86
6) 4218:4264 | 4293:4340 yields 0.95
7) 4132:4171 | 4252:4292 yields 0.90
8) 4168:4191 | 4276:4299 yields 0.88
